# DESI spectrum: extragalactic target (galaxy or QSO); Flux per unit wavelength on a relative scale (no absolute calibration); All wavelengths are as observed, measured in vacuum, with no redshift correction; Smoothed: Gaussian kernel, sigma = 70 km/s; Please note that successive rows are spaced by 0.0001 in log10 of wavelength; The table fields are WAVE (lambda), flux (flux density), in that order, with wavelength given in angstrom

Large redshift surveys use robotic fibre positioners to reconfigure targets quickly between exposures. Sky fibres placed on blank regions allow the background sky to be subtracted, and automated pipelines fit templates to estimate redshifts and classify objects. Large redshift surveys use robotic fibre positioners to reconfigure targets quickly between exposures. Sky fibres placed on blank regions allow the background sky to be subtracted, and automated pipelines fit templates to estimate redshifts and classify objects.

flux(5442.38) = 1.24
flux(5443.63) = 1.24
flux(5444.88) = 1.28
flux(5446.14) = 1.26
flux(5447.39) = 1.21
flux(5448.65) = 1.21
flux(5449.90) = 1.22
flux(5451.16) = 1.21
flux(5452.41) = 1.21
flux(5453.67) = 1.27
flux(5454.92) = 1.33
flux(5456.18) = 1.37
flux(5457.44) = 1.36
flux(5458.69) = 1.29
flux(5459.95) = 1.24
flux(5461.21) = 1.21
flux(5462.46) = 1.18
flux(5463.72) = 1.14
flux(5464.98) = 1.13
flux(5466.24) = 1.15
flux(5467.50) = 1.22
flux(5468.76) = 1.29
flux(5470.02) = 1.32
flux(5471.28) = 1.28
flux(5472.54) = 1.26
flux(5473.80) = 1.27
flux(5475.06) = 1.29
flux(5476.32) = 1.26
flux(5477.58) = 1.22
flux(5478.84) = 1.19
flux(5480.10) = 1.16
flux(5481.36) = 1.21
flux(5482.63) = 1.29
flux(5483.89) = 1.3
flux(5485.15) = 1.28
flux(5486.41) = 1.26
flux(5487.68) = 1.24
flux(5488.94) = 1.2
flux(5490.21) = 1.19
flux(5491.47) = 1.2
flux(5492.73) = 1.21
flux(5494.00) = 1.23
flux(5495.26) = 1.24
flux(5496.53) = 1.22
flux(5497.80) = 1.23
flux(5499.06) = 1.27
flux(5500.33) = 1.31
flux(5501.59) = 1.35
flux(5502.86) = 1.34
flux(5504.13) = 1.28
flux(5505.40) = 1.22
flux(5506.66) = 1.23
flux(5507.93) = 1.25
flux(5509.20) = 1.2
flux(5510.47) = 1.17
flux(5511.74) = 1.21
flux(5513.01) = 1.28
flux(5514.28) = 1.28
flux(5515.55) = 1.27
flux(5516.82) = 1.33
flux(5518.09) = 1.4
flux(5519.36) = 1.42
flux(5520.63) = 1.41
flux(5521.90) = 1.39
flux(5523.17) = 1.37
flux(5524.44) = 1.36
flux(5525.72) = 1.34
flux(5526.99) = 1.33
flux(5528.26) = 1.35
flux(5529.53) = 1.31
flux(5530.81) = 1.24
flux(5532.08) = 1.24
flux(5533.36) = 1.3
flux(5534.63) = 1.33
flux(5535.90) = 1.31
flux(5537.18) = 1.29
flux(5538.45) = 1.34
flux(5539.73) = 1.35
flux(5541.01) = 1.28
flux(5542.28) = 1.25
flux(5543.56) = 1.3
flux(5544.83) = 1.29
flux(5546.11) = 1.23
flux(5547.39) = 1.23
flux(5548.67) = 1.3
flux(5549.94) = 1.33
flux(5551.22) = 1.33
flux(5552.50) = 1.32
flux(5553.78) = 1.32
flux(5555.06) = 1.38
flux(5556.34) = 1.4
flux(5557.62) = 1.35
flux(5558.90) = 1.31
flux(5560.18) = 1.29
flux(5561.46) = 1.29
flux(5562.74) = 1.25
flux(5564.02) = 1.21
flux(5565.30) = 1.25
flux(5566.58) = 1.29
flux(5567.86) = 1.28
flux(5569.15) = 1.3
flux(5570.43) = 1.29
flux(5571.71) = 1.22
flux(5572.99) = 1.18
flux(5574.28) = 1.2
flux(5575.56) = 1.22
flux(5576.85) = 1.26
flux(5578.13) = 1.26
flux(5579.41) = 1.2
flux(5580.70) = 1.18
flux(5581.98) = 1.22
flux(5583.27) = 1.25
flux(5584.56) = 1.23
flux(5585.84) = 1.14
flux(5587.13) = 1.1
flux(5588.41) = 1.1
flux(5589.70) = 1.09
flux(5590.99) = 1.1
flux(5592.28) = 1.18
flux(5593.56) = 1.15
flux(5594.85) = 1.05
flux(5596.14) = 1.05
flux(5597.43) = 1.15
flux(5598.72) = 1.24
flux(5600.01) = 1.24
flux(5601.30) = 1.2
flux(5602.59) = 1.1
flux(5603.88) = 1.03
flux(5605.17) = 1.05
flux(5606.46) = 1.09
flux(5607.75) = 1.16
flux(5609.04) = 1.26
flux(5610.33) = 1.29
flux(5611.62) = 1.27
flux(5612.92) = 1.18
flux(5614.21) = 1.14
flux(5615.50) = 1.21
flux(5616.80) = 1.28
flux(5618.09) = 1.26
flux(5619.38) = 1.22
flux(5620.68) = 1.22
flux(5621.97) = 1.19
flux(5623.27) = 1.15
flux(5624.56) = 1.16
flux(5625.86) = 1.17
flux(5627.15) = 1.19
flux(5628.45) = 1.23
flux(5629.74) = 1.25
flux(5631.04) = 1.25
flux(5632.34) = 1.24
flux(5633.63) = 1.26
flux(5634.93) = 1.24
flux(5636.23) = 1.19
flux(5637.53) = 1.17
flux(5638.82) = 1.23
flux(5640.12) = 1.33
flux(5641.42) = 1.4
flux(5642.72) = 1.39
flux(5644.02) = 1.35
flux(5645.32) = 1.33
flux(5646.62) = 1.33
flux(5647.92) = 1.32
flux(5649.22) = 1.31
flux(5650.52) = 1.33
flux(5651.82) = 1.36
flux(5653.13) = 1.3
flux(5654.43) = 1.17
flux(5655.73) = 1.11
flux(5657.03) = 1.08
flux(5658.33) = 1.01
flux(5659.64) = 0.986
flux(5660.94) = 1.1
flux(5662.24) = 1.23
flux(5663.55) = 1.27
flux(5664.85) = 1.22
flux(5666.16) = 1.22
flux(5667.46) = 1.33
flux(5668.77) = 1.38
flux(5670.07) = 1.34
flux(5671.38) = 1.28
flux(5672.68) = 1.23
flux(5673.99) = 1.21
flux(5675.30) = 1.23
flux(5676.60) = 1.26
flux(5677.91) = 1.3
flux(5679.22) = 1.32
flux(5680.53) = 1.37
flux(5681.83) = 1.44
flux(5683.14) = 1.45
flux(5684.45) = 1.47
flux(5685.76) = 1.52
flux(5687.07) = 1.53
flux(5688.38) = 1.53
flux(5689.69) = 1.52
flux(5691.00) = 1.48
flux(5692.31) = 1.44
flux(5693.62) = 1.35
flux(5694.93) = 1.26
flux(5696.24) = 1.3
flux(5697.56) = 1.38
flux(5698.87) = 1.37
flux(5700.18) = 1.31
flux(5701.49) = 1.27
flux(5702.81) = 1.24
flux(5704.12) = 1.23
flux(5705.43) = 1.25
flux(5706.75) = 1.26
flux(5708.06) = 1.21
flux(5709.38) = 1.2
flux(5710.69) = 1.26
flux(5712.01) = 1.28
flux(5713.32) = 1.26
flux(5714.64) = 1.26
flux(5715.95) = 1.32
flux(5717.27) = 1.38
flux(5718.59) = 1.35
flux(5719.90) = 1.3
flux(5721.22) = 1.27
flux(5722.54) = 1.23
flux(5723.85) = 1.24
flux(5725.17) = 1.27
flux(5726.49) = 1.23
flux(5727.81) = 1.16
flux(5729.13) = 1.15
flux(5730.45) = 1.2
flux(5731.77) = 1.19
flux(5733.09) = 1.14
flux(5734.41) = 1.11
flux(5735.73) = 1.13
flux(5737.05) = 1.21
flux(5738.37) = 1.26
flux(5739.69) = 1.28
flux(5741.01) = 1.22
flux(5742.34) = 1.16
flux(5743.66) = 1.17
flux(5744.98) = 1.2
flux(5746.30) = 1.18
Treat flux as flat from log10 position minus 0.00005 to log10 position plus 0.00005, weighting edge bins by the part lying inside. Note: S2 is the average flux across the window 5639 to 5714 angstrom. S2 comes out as 1.3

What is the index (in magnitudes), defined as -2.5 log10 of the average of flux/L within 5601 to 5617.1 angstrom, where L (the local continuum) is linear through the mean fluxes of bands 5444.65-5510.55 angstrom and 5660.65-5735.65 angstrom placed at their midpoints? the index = 0.093 mag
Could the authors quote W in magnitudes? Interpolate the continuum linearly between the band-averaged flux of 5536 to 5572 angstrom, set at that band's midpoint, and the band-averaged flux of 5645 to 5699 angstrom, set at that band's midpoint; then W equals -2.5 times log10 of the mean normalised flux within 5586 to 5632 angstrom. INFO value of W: 0.11 mag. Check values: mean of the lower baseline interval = 1.3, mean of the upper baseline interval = 1.31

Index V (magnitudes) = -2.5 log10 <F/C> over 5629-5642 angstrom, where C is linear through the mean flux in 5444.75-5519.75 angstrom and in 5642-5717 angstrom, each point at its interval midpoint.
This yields 0.03 mag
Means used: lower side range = 1.25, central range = 1.26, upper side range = 1.3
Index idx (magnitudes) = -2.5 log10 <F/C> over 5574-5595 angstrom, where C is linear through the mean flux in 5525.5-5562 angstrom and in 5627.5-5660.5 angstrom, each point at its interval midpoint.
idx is 0.09 mag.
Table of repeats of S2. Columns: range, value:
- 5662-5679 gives 1.27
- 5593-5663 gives 1.21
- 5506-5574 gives 1.3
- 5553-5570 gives 1.3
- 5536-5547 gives 1.29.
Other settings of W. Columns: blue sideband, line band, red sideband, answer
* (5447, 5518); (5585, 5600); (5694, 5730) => 0.12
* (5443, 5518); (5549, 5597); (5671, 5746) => 0.03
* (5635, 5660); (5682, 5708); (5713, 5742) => -0.11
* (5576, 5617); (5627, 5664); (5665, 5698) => 0.03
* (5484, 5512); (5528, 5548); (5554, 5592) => -0.04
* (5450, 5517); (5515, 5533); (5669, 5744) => -0.07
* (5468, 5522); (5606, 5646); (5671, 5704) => 0.08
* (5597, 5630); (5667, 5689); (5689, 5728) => -0.08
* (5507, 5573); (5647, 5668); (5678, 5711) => 0.11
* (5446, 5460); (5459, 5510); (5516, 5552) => 0.04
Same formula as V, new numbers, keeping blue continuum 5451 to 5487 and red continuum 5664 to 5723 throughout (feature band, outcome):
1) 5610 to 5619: 0.058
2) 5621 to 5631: 0.092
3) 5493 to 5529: -0.027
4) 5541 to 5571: -0.014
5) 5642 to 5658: 0.028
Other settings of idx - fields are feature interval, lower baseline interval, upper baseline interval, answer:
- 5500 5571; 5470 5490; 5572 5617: -0.08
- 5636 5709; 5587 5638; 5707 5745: -0.08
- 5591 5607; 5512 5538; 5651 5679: 0.13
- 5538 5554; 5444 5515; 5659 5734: -0.03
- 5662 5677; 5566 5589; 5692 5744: -0.02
